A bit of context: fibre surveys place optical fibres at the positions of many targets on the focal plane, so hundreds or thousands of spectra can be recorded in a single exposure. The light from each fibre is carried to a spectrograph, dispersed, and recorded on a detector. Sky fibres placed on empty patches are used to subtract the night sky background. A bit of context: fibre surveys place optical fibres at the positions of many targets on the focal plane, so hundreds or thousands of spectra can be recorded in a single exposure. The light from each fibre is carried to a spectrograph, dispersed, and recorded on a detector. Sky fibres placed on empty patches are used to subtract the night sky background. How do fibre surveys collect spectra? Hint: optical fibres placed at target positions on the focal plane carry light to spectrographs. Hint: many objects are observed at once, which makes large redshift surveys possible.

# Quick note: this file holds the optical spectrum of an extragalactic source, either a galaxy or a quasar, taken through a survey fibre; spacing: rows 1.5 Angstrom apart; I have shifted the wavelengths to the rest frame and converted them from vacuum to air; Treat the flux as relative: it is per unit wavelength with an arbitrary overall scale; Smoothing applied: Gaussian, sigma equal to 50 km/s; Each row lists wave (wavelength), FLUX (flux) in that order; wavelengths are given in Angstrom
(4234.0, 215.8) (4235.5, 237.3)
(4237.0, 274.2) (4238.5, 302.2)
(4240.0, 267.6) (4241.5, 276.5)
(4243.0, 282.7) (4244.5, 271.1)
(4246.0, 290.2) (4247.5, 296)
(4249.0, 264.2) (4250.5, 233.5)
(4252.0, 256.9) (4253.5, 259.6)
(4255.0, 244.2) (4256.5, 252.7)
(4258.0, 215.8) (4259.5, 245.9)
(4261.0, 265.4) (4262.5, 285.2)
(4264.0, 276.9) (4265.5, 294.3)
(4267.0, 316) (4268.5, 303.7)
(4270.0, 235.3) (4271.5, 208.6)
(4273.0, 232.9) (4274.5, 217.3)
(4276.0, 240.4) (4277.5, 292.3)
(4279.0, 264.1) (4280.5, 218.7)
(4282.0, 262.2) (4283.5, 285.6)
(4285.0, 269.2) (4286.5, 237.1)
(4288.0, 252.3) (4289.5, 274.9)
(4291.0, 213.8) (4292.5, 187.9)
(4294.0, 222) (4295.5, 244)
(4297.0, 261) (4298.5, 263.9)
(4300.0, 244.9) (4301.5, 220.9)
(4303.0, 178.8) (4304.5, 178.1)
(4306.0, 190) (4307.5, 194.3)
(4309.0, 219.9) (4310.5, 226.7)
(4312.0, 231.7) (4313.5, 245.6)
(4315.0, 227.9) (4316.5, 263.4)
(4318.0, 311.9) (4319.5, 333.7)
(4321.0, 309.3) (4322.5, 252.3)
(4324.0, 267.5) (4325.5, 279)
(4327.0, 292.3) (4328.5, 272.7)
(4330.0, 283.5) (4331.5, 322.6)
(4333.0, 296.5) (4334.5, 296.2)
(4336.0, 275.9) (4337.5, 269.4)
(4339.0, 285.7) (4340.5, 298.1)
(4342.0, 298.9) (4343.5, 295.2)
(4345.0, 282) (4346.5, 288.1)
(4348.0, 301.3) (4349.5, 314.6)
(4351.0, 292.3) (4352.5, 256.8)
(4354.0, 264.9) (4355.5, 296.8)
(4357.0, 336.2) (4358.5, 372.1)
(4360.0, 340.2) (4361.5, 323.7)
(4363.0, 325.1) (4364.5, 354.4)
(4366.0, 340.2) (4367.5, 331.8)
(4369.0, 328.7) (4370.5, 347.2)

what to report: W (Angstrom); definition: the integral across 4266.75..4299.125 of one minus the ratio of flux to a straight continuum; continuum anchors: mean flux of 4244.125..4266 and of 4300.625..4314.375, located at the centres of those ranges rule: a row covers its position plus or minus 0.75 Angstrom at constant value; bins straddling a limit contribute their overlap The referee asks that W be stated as -2.0 Angstrom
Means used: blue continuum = 263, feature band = 249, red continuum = 210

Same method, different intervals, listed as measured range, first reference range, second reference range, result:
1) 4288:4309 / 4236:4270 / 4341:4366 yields 4.80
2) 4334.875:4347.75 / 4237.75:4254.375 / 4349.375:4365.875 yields 0.96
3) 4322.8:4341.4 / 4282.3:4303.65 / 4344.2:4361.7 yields -0.21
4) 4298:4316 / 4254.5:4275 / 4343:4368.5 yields 4.11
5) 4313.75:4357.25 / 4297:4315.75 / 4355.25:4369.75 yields -1.39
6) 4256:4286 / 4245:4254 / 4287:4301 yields -0.60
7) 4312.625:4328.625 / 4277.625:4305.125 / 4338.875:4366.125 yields -0.30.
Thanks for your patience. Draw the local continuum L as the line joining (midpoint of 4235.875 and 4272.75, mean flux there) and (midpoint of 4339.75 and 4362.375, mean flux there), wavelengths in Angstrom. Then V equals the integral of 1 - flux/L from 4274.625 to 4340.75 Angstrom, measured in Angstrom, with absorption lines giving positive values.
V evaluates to 7.5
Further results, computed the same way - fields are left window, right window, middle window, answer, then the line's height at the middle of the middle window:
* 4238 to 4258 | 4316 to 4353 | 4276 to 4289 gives 0.8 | 276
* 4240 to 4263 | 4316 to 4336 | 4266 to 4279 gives 0.6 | 270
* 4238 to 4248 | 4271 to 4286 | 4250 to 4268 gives 0.3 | 268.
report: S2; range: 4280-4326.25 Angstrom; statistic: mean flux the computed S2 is 244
